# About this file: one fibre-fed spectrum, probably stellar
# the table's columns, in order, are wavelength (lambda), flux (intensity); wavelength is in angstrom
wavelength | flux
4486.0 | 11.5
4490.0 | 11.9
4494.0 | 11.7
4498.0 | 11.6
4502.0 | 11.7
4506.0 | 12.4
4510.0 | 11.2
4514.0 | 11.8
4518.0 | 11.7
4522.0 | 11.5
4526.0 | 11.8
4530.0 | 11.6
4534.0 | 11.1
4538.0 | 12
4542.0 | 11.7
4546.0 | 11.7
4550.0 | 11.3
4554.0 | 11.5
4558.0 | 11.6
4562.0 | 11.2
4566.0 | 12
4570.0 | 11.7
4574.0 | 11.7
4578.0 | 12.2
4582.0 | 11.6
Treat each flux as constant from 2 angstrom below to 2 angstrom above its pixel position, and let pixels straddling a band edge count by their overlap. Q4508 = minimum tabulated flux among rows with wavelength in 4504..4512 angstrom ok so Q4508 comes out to 11.2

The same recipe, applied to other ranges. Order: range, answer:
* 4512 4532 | 11.5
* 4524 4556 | 11.1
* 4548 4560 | 11.3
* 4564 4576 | 11.7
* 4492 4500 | 11.6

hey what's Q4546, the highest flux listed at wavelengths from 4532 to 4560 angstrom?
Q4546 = 12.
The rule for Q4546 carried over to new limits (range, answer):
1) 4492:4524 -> 12.4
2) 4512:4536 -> 11.8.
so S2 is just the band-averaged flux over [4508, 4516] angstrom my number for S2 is 11.5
